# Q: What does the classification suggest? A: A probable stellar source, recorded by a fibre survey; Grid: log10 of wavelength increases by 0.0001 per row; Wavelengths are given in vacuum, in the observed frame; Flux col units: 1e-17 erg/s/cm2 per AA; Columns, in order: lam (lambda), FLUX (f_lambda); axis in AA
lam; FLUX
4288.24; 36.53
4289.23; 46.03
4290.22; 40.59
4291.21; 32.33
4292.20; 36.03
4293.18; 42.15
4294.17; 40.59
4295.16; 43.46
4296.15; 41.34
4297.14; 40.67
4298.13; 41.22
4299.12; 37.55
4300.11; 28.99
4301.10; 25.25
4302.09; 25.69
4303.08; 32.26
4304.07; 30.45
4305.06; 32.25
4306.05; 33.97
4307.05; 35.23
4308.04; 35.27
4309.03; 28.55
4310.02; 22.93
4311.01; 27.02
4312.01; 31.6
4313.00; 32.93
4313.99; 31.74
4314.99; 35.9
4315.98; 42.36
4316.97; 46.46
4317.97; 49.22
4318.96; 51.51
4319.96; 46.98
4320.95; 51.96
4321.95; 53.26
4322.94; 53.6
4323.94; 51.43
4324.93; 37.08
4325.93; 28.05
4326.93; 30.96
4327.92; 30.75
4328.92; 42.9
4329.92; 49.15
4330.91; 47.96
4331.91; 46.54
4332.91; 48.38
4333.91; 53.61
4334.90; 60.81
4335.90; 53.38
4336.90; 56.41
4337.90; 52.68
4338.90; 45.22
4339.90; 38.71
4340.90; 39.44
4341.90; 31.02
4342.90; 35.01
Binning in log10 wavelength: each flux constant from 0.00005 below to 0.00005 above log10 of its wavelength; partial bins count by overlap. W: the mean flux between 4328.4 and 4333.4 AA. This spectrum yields 46.9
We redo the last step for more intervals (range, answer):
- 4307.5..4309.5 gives 32.1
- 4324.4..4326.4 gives 33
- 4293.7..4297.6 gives 41.5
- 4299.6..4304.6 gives 28.6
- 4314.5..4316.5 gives 39.4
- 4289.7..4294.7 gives 38.4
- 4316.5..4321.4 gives 49.2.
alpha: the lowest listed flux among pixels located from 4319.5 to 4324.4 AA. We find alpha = 46.98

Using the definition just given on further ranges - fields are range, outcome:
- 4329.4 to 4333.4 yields 46.54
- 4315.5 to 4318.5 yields 42.36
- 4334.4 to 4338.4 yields 52.68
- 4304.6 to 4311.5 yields 22.93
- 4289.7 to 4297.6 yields 32.33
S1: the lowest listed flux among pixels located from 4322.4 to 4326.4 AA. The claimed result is 28.05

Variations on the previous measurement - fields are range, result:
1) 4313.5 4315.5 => 31.74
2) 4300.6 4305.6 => 25.25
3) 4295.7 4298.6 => 40.67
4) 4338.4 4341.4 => 38.71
